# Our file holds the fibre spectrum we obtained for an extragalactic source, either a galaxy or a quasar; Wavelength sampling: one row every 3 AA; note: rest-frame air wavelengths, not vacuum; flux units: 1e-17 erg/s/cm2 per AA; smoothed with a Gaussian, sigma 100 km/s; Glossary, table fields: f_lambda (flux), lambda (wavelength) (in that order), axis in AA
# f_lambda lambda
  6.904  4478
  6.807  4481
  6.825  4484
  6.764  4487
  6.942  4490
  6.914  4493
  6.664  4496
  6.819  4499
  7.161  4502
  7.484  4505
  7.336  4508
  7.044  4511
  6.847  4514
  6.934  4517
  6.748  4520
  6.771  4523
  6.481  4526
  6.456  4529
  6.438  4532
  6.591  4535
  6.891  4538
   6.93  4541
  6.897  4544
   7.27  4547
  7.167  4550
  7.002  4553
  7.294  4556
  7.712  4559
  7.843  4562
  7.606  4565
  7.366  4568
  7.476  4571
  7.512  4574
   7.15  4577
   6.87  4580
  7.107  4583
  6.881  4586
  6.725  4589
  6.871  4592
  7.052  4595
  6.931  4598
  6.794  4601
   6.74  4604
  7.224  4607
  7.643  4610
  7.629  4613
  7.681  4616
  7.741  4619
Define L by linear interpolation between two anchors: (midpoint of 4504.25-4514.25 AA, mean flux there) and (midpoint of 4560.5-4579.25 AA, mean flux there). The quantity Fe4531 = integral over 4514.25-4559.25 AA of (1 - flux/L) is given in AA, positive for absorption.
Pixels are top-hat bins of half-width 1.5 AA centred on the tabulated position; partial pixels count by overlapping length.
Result 2.7 AA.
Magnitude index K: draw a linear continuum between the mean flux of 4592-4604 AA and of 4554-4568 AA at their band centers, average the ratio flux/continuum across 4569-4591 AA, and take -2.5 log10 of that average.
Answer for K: 0.02 mag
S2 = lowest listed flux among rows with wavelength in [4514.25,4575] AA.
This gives 6.438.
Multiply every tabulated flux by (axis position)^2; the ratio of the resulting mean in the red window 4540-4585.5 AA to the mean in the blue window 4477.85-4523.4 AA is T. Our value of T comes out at 1.08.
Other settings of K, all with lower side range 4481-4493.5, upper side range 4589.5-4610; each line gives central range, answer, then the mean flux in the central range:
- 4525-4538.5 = 0.06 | 6.55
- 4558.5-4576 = -0.09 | 7.57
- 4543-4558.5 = -0.04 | 7.17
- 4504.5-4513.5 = -0.05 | 7.22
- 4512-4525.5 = 0.01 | 6.81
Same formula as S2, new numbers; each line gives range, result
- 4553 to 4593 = 6.725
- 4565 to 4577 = 7.15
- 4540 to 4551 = 6.897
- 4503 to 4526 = 6.481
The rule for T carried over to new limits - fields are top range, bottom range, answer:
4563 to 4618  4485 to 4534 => 1.09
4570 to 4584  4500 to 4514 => 1.03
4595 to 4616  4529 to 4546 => 1.10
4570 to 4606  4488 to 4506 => 1.04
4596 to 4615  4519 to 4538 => 1.12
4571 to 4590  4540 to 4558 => 1.01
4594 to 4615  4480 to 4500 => 1.10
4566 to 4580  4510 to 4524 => 1.09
